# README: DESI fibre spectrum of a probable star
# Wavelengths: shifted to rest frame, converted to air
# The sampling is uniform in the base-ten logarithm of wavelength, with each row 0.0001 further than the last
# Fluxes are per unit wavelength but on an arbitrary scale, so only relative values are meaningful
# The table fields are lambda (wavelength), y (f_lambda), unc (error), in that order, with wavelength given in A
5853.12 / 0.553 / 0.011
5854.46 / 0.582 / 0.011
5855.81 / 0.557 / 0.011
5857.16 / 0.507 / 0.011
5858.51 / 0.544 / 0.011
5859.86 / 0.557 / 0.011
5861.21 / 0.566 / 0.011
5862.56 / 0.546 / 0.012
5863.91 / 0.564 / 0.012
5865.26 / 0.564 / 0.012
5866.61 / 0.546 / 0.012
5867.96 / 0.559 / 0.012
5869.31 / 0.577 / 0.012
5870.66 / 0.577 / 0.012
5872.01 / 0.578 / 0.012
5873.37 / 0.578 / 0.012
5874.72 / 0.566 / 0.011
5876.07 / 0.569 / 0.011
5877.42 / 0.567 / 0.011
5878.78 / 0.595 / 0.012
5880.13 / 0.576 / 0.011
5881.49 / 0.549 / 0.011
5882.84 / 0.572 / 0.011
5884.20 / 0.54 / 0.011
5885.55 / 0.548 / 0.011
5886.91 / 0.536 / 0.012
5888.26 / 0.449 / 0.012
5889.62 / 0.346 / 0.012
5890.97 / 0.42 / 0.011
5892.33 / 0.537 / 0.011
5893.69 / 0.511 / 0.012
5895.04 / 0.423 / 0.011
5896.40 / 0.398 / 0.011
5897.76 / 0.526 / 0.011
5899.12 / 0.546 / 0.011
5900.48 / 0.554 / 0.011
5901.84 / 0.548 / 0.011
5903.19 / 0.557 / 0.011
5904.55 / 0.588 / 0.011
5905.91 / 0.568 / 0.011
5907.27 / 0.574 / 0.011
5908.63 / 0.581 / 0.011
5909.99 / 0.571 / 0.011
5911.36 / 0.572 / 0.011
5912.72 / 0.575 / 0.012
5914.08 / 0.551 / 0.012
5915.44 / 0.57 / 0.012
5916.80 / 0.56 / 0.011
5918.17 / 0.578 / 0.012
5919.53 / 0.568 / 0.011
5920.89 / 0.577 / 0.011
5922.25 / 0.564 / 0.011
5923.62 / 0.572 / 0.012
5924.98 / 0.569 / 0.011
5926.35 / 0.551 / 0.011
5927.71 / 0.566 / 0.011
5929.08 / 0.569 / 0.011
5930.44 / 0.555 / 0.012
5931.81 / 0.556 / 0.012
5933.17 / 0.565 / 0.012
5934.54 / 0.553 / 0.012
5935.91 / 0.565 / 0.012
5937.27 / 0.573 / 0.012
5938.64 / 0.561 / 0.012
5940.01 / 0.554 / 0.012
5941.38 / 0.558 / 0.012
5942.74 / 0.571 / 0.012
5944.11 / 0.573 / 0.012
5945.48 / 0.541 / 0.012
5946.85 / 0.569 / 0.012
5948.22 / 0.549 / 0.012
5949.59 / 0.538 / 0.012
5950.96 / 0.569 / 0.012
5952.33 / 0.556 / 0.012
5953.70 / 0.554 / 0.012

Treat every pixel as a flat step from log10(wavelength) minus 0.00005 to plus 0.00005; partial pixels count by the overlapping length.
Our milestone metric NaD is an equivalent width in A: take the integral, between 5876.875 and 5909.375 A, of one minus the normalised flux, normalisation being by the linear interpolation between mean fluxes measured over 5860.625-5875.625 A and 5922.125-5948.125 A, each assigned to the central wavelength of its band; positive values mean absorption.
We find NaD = 2.2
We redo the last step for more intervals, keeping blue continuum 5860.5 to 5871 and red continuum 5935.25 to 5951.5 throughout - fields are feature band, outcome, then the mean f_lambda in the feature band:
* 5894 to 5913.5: 0.7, 0.541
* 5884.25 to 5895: 1.6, 0.479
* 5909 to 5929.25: -0.3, 0.568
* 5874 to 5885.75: -0.1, 0.566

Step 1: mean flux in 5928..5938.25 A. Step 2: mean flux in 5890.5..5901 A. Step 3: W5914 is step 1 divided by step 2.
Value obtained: 1.1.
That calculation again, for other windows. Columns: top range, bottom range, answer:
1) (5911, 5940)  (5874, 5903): 1.09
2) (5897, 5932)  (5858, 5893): 1.04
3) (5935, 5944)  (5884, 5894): 1.17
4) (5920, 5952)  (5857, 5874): 1.00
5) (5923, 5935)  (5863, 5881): 0.99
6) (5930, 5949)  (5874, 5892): 1.06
